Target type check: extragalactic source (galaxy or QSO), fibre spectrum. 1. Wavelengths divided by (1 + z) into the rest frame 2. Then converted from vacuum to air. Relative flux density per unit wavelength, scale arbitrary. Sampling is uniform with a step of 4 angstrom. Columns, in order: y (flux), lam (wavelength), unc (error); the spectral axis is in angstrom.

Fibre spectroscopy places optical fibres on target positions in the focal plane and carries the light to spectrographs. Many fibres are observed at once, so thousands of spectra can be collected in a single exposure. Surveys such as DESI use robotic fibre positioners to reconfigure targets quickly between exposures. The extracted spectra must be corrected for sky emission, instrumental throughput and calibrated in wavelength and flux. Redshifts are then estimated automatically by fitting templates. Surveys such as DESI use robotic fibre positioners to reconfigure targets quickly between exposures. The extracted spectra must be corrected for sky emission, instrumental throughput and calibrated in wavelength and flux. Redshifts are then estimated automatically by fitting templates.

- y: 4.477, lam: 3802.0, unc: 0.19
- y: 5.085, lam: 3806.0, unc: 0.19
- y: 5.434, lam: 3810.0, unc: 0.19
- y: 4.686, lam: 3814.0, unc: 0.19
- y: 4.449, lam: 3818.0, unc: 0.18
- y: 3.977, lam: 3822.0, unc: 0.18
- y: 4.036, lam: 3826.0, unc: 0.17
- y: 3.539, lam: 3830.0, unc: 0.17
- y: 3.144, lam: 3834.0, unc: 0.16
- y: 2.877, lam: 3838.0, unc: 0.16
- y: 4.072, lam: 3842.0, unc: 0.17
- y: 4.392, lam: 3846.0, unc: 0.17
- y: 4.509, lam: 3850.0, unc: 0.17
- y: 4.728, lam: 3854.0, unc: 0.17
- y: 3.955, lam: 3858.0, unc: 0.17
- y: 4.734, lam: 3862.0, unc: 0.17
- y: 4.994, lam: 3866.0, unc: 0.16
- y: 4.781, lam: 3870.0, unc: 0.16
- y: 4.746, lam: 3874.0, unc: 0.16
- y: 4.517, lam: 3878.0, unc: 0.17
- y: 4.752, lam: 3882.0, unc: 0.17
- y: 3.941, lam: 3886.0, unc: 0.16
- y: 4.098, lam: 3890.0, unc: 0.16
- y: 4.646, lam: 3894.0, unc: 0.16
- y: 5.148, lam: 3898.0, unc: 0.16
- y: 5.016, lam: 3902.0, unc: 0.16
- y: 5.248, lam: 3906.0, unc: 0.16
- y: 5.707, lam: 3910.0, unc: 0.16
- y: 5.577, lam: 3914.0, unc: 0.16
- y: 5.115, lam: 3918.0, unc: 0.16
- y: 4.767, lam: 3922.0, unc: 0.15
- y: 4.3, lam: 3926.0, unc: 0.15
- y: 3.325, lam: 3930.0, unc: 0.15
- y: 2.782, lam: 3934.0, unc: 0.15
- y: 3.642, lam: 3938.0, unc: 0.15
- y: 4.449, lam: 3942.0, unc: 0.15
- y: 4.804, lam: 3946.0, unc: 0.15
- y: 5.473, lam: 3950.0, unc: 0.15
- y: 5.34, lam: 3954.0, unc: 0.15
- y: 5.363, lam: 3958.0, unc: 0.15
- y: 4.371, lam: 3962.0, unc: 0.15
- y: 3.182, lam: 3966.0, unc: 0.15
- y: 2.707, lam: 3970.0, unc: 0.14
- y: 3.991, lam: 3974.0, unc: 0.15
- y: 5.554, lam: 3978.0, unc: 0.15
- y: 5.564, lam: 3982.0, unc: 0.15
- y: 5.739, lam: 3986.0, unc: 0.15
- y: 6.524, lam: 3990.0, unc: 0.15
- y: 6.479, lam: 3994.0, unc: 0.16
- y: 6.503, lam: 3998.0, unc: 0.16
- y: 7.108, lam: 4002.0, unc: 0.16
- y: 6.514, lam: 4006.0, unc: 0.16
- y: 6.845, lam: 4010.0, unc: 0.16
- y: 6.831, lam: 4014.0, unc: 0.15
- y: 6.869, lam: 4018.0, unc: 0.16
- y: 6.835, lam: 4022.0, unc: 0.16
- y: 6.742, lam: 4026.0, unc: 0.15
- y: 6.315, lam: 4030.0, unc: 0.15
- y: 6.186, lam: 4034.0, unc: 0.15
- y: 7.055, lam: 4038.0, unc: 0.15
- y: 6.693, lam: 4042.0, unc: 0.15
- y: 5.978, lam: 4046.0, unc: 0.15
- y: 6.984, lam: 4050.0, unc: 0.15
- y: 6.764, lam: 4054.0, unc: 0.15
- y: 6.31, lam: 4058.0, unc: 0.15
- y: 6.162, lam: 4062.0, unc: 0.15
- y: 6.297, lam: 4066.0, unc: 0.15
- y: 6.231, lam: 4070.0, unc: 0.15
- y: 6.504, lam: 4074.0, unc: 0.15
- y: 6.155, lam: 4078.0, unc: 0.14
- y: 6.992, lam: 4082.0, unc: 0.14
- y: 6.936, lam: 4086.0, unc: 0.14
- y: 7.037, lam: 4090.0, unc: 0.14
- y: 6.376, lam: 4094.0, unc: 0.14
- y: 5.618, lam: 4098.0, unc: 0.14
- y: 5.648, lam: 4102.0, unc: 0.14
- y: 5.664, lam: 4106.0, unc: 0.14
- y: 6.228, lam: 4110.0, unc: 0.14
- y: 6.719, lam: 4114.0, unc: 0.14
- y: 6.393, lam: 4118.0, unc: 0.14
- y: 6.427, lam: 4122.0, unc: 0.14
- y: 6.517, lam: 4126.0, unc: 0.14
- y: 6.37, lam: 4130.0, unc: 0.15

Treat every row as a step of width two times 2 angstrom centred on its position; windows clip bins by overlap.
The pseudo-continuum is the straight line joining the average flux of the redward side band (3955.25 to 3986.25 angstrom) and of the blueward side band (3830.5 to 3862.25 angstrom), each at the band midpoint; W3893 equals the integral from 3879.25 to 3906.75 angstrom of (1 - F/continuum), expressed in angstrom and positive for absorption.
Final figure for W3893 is -3.1 angstrom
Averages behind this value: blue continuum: 3.99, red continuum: 4.51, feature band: 4.66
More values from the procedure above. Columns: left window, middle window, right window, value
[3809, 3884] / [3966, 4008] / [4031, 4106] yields 0.9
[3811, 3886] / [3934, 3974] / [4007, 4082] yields 8.9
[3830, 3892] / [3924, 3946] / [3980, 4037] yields 6.5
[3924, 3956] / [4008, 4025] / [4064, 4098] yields -4.2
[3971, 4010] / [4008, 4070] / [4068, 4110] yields -4.6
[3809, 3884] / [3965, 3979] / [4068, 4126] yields 4.1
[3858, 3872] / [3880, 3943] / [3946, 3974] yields 0.4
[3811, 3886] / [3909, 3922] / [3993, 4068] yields -0.5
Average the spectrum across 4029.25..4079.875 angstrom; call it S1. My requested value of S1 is 6.44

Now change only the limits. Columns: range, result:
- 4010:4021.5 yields 6.85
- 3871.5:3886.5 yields 4.55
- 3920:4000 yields 4.74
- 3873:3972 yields 4.52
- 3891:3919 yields 5.17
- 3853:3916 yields 4.79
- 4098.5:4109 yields 5.71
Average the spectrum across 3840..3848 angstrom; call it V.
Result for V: 4.23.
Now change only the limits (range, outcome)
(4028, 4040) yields 6.52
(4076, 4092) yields 6.78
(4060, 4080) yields 6.27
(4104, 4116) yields 6.2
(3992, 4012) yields 6.69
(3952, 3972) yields 4.19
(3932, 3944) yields 3.62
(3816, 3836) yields 3.83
